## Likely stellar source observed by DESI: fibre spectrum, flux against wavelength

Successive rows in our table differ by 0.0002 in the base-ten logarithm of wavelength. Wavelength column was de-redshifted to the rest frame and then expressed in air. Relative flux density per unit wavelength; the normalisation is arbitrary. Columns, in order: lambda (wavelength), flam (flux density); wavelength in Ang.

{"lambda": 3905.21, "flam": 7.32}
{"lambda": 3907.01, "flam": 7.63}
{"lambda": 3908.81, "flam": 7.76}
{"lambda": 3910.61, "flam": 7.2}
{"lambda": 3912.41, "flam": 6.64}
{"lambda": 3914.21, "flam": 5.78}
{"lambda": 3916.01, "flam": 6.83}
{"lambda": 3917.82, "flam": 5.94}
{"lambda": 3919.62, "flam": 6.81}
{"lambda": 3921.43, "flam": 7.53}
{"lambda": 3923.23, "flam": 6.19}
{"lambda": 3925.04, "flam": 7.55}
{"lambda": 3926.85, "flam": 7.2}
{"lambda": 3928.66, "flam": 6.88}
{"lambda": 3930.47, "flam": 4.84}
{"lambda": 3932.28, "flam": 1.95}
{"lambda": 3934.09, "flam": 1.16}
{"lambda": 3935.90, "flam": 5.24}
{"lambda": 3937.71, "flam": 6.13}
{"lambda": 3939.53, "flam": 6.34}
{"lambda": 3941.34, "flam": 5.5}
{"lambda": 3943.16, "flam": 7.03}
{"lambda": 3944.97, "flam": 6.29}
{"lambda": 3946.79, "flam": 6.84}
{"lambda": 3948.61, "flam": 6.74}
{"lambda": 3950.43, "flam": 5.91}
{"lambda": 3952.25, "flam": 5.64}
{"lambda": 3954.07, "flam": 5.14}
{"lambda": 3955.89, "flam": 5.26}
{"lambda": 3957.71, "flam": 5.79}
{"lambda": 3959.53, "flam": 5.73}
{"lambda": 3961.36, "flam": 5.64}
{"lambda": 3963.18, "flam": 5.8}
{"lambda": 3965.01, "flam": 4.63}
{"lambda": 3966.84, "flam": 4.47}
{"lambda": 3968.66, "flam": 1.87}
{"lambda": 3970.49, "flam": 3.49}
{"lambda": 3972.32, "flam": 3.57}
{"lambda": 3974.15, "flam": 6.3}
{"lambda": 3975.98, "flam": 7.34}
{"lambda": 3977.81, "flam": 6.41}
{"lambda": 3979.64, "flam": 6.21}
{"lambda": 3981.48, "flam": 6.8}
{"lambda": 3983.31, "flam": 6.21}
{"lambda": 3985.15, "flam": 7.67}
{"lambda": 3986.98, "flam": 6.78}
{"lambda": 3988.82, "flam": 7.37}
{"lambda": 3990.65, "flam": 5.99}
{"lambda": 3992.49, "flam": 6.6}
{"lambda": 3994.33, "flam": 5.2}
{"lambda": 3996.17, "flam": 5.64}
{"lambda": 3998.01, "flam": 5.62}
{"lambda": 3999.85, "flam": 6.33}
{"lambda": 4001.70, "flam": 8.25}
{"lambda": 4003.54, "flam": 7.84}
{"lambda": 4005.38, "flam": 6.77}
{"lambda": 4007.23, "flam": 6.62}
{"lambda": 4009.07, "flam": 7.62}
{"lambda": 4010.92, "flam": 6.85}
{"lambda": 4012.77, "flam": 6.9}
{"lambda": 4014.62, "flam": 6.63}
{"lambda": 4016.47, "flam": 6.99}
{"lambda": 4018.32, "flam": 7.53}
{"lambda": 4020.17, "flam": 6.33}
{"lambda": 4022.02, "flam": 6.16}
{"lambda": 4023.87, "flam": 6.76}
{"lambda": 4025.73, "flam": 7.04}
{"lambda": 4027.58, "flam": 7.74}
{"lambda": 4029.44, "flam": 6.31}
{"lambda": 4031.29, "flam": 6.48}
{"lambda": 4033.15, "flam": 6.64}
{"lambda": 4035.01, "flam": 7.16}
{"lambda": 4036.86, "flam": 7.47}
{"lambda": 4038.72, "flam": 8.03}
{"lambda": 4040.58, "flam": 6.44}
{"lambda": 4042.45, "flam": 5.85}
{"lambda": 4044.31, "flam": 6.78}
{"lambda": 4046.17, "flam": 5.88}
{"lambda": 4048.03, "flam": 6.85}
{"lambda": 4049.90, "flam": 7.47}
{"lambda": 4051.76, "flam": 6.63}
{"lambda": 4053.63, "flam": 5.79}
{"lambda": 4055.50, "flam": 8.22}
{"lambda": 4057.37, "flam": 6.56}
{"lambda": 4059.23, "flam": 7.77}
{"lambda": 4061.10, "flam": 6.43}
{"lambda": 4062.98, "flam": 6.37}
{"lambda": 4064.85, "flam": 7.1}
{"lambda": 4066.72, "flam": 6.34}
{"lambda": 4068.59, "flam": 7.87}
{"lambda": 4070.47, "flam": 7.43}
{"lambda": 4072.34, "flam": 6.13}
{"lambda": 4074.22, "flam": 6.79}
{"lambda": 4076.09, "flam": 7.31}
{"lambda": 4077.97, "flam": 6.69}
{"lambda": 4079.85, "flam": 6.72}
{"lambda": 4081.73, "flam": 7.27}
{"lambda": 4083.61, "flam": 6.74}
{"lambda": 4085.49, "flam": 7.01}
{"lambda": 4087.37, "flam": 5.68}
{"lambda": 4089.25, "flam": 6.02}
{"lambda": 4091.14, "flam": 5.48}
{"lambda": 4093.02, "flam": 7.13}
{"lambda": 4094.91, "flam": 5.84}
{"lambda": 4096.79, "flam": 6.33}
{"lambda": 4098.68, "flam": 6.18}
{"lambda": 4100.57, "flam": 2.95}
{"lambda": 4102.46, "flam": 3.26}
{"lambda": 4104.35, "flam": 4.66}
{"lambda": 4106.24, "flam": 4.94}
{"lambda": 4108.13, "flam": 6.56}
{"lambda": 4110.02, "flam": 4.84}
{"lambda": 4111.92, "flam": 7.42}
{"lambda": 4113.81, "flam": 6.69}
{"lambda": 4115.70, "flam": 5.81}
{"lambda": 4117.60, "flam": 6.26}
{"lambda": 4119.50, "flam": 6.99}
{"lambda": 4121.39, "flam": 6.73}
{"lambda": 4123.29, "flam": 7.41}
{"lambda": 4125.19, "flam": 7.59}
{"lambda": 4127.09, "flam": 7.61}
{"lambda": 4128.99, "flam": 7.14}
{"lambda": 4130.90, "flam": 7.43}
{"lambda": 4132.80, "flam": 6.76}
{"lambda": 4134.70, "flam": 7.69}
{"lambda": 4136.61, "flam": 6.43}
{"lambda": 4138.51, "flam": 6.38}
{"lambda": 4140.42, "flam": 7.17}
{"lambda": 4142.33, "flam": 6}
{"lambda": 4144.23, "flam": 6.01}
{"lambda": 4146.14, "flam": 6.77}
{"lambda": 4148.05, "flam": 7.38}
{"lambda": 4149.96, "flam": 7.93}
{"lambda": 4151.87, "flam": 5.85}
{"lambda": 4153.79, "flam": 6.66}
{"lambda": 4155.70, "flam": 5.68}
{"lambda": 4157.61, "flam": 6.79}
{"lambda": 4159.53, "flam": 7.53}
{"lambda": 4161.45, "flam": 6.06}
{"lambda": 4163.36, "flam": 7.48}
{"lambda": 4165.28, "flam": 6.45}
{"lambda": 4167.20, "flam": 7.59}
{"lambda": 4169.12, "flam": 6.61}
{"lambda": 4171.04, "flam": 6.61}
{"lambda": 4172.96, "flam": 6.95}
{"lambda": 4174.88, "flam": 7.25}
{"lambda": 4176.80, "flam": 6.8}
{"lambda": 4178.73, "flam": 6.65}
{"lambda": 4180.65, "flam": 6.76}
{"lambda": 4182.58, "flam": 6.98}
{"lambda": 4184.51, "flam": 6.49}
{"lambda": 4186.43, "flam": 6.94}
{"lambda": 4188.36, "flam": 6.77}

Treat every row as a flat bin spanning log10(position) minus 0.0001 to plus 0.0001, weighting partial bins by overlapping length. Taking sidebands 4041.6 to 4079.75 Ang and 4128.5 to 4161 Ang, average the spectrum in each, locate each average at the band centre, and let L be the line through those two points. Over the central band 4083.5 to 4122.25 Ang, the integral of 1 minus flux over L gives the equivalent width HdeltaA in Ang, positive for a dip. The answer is 5.3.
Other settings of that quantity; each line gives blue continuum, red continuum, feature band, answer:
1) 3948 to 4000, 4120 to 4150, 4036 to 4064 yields -2.28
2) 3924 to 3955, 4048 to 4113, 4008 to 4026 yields -2.46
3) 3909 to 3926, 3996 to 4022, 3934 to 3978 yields 8.89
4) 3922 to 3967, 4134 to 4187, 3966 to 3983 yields 1.73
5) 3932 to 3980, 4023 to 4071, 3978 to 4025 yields -4.68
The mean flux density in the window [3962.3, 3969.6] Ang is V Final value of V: 4.18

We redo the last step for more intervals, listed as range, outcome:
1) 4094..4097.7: 6.1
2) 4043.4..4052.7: 6.72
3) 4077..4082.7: 6.89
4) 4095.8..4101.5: 5.17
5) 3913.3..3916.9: 6.31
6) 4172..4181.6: 6.89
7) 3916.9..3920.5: 6.37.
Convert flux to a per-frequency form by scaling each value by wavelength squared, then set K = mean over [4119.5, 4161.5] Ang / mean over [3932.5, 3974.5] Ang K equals 1.5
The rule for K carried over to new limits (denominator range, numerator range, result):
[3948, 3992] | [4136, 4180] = 1.30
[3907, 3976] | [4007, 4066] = 1.26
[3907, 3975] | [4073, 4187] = 1.26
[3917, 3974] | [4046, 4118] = 1.24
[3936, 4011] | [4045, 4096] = 1.17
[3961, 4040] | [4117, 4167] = 1.15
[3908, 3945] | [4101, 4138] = 1.17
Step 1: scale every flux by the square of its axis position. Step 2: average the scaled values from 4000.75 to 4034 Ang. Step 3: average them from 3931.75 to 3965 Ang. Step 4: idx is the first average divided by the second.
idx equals 1.32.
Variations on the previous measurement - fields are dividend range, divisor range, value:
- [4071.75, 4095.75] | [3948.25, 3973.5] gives 1.40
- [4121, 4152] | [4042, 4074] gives 1.07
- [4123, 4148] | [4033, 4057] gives 1.06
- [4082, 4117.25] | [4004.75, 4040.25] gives 0.87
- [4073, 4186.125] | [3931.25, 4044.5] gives 1.14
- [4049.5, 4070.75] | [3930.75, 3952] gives 1.38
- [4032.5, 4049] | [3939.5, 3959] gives 1.18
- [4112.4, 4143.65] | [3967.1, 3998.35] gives 1.27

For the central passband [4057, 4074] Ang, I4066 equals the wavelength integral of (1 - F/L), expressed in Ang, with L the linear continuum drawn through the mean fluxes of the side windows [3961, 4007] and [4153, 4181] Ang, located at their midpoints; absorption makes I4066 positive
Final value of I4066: -1.5 Ang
